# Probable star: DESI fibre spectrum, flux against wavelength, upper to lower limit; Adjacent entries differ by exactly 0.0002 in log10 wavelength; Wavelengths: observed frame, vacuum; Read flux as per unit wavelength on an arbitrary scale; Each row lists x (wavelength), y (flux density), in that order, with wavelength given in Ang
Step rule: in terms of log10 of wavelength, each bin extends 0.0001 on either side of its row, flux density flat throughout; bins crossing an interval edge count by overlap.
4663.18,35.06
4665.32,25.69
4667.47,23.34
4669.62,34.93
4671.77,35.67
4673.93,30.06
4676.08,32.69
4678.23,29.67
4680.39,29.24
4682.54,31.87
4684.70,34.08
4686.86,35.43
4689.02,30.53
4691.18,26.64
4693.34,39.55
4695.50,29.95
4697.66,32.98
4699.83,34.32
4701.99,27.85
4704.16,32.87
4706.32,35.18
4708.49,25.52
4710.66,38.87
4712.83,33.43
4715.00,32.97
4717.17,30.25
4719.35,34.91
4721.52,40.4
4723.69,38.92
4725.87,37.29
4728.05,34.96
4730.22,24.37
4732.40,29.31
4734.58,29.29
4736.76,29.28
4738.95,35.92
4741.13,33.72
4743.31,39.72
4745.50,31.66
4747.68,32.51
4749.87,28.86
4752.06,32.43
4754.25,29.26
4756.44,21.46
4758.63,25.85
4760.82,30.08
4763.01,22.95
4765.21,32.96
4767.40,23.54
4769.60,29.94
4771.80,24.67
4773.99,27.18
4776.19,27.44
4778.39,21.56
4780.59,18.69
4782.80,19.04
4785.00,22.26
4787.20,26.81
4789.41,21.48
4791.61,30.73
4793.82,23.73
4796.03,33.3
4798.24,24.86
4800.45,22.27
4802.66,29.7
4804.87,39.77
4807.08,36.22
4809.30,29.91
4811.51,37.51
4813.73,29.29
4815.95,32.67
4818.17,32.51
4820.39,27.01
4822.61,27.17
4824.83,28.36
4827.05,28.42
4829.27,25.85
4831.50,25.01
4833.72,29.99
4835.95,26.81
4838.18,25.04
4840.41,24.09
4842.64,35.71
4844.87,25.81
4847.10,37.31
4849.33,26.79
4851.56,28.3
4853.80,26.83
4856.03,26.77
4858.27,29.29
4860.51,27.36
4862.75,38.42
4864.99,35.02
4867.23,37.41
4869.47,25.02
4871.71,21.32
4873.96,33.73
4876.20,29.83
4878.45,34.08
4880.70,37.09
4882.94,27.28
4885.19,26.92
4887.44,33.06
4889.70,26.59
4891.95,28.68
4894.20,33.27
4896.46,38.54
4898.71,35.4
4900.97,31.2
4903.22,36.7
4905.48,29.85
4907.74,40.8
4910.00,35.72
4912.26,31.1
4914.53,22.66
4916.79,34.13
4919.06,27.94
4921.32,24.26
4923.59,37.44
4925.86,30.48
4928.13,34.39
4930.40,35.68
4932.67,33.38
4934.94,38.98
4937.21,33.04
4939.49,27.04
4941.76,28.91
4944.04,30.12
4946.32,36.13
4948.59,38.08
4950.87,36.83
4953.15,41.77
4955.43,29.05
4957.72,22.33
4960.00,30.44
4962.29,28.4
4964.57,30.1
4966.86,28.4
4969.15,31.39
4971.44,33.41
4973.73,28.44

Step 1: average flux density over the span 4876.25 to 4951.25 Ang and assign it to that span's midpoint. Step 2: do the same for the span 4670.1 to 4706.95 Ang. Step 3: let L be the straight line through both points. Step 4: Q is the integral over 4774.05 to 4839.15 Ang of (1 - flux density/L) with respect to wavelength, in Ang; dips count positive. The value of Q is 9.44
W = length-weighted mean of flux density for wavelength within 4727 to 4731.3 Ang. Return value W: 29.7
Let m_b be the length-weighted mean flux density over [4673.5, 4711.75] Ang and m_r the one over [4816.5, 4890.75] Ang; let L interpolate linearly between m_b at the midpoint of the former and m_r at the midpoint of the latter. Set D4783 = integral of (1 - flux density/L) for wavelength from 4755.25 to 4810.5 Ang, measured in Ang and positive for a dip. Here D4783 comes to 7.1 Ang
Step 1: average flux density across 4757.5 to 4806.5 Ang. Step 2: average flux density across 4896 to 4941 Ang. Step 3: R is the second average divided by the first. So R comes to 1.24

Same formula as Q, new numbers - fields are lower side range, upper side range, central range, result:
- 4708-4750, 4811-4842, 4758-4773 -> 2.1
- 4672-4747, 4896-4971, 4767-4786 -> 5.1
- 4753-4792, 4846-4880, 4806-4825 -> -2.4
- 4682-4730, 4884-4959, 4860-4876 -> 0.7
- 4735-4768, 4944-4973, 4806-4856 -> 2.4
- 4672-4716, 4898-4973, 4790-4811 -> 1.4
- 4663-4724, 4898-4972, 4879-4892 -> 0.8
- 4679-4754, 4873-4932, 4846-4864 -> 1.2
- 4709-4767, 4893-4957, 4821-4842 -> 3.6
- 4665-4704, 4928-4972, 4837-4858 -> 2.3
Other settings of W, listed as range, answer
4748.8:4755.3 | 30.2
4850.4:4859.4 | 27.8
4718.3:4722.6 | 37.7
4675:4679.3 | 31.2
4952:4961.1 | 30.9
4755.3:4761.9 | 25.8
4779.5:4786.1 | 20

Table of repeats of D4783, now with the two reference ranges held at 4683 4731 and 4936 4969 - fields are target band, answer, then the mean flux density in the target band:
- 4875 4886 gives 0.3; 31.2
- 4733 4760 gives 1.8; 30.8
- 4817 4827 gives 1.1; 28.8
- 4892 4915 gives -1.3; 33.6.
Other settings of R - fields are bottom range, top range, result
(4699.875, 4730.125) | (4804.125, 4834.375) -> 0.90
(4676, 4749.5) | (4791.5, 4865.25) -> 0.90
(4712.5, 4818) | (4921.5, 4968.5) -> 1.09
